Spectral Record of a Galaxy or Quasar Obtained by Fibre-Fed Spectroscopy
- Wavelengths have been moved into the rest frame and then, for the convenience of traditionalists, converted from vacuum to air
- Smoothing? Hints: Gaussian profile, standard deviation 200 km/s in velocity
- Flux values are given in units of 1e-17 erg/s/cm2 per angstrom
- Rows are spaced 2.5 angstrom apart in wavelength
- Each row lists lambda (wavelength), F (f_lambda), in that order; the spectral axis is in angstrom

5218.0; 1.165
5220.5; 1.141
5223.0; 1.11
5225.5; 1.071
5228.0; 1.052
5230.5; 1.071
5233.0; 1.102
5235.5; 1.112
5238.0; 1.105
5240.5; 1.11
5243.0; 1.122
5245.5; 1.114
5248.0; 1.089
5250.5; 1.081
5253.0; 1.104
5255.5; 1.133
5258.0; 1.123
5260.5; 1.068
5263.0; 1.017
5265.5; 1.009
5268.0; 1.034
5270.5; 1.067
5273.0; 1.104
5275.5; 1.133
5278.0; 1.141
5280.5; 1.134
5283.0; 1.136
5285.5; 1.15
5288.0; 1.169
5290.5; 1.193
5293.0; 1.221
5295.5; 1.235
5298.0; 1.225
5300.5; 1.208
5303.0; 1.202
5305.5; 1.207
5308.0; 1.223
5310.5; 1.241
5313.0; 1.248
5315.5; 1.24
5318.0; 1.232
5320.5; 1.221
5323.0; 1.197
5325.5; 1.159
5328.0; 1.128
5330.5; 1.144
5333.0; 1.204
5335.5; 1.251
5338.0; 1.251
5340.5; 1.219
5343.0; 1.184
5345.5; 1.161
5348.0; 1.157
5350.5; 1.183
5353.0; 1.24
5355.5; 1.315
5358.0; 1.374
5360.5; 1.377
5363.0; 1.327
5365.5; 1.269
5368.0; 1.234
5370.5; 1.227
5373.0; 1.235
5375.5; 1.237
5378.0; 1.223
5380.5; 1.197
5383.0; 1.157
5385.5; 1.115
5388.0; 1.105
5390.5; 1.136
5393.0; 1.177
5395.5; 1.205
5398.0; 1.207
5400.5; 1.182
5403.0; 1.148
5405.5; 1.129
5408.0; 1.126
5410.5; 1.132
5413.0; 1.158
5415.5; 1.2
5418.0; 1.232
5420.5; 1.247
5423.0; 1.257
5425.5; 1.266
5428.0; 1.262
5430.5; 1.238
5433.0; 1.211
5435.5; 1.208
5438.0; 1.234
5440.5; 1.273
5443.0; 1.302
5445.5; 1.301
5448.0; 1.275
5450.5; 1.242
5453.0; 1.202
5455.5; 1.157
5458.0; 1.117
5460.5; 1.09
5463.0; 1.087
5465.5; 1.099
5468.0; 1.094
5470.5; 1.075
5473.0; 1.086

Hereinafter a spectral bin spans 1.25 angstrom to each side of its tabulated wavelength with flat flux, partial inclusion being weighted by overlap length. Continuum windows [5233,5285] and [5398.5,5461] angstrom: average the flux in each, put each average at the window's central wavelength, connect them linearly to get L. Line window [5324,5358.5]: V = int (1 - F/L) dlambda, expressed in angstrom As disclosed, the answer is -1.7 angstrom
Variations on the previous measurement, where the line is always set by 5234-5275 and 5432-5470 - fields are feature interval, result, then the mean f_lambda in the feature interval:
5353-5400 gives -3.1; 1.23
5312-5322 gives -1.0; 1.23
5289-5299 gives -1.0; 1.22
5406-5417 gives 0.1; 1.15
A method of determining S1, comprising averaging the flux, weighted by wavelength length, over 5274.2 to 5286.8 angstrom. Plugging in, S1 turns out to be 1.14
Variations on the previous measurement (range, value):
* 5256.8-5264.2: 1.07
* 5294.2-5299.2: 1.23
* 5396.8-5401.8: 1.19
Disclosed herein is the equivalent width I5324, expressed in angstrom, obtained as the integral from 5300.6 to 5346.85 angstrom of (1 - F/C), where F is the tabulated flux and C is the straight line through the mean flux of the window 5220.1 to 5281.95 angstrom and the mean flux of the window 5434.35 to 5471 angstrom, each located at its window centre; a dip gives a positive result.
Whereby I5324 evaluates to -3.3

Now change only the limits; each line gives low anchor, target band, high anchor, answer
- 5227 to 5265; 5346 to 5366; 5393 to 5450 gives -1.8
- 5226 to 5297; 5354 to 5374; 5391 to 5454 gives -2.0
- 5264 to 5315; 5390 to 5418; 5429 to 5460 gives 1.0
